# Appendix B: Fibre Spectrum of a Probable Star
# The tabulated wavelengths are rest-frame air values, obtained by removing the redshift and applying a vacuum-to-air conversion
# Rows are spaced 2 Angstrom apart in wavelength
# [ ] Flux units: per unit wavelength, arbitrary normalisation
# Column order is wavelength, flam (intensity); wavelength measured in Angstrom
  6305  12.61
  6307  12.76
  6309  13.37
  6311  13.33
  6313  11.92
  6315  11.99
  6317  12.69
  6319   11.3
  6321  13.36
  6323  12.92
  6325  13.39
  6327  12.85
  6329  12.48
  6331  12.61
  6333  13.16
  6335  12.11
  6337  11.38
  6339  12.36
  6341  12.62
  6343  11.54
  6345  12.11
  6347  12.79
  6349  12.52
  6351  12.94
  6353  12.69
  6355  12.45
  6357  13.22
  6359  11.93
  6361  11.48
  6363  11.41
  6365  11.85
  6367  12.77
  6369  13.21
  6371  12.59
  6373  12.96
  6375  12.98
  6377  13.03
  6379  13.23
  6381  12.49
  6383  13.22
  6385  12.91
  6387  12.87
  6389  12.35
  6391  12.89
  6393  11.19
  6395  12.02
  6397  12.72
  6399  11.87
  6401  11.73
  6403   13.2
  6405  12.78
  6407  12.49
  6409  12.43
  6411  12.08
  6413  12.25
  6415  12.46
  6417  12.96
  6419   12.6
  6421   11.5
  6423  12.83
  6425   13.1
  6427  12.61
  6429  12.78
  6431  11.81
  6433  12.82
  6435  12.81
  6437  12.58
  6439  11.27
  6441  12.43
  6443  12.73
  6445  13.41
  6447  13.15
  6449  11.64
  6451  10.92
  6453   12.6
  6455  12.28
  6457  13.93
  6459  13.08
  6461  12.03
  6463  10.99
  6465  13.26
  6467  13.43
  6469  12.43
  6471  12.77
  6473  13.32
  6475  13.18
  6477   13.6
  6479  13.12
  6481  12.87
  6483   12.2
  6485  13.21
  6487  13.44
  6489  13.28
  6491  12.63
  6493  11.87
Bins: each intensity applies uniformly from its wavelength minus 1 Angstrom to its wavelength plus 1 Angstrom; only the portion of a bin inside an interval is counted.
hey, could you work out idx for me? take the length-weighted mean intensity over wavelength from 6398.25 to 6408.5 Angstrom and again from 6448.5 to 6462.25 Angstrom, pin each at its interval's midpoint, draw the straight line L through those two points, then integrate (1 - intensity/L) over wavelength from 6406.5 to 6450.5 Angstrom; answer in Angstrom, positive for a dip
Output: -0.3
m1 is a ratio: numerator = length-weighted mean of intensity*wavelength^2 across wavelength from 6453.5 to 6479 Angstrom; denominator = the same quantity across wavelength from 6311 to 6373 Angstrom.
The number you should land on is 1.1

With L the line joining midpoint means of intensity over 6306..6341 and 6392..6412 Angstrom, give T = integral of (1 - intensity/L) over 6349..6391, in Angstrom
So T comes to -0.8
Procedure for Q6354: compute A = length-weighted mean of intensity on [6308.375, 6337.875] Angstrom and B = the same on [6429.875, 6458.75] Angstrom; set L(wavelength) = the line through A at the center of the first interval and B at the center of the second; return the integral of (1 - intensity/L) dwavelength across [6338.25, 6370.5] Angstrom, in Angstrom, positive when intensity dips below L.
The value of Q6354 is 0.48 Angstrom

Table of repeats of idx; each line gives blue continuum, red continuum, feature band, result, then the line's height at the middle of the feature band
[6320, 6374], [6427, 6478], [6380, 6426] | 0.32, 12.6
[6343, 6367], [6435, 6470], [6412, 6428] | -0.15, 12.4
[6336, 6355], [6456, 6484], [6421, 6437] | 0.12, 12.7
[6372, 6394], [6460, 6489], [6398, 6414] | 0.52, 12.8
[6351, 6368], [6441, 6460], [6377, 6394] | -0.41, 12.4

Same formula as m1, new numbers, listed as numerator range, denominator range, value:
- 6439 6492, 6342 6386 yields 1.05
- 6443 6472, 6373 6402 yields 1.02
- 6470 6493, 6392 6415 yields 1.09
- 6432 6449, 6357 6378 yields 1.03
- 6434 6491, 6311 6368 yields 1.07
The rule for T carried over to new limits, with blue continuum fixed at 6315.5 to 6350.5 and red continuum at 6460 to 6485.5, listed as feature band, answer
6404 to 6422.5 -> 0.37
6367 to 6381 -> -0.42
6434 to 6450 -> 0.28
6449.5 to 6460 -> 0.19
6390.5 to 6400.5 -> 0.43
